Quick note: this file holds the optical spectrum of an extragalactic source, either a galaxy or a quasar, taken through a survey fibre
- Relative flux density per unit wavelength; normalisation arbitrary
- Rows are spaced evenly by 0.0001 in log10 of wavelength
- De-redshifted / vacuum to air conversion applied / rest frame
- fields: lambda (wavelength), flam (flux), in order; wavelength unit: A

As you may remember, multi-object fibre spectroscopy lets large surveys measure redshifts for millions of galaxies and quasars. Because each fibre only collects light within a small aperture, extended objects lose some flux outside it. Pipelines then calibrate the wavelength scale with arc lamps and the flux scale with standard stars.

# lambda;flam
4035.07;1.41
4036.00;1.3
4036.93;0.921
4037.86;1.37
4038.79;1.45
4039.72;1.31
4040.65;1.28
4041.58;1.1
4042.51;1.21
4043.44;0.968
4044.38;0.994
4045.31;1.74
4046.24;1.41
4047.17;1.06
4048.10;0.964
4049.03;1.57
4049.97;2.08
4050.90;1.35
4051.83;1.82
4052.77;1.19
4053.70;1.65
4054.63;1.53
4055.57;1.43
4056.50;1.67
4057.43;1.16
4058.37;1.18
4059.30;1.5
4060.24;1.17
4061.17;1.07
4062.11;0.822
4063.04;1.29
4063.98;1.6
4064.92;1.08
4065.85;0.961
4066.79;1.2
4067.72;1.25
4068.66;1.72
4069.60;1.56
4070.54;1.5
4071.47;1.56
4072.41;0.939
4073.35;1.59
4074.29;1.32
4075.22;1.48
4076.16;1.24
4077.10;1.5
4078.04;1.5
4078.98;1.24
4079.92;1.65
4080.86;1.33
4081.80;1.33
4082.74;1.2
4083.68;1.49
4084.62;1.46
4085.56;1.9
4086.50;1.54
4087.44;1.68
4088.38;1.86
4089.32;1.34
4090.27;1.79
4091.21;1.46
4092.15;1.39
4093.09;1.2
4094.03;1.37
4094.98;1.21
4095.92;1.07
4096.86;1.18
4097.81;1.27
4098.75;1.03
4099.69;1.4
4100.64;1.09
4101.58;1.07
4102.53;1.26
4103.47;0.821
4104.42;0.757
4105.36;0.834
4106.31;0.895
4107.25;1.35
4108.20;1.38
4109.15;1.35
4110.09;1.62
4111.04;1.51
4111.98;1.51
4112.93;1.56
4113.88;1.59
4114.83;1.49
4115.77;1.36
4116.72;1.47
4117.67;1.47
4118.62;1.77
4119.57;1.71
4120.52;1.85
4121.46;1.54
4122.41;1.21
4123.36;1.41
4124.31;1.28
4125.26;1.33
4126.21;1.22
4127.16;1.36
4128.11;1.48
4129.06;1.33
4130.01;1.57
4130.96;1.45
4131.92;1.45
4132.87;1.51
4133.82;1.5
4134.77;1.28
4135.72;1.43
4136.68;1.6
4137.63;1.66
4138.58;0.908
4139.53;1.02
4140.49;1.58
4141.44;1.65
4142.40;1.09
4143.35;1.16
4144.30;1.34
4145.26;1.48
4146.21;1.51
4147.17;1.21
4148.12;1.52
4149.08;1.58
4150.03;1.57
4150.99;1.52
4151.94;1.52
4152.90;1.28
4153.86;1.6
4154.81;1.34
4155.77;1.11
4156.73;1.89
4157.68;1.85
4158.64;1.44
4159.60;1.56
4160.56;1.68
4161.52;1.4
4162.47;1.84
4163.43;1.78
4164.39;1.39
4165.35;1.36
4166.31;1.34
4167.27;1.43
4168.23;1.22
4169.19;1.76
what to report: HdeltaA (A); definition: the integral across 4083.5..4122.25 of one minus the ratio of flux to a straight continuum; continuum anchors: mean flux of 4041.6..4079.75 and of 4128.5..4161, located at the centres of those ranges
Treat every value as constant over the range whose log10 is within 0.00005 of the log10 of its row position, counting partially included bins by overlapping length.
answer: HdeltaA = 0.37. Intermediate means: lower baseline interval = 1.35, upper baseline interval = 1.45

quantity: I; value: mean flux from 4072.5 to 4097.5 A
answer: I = 1.43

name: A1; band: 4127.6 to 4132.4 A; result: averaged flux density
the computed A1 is 1.45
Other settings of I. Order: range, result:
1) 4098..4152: 1.37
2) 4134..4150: 1.38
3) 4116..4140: 1.43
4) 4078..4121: 1.38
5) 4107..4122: 1.53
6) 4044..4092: 1.41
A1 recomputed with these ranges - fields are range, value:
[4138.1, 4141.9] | 1.29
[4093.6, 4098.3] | 1.22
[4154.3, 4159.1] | 1.53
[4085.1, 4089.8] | 1.66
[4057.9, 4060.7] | 1.28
